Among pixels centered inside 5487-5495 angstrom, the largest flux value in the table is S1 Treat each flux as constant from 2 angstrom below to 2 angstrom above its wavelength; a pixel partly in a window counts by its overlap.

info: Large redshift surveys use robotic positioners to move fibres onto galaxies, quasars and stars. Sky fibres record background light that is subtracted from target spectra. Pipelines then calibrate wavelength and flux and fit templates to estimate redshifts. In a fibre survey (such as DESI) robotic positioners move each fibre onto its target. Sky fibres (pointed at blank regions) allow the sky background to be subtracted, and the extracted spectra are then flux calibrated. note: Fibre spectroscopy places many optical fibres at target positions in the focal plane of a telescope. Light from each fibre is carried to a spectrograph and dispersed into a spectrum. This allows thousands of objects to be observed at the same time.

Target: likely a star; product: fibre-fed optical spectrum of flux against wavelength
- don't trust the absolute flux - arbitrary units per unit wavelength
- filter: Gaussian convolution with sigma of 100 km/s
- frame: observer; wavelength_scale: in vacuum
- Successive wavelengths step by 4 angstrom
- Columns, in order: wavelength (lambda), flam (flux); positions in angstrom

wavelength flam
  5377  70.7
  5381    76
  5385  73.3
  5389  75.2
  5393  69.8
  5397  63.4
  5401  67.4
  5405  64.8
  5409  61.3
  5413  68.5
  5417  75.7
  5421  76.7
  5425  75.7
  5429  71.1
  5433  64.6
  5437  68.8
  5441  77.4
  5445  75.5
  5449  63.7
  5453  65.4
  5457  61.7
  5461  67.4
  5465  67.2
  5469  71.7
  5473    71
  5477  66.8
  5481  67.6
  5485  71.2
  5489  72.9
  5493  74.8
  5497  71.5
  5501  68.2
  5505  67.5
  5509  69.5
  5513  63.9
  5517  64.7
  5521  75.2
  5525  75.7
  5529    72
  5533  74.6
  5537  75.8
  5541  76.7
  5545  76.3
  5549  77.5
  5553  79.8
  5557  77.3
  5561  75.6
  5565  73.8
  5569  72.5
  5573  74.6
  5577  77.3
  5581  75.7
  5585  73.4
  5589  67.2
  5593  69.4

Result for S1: 74.8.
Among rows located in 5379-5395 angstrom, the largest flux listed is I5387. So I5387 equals 76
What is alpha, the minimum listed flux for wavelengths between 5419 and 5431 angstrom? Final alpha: 71.1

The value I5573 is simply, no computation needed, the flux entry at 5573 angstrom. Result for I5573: 74.6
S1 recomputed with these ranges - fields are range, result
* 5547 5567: 79.8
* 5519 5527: 75.7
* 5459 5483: 71.7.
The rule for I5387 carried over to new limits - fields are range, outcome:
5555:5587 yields 77.3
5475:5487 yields 71.2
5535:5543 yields 76.7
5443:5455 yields 75.5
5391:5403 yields 69.8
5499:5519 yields 69.5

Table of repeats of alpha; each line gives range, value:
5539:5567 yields 73.8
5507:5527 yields 63.9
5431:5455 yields 63.7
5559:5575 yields 72.5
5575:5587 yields 73.4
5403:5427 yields 61.3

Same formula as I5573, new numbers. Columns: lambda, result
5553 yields 79.8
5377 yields 70.7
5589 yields 67.2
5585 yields 73.4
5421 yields 76.7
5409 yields 61.3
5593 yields 69.4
